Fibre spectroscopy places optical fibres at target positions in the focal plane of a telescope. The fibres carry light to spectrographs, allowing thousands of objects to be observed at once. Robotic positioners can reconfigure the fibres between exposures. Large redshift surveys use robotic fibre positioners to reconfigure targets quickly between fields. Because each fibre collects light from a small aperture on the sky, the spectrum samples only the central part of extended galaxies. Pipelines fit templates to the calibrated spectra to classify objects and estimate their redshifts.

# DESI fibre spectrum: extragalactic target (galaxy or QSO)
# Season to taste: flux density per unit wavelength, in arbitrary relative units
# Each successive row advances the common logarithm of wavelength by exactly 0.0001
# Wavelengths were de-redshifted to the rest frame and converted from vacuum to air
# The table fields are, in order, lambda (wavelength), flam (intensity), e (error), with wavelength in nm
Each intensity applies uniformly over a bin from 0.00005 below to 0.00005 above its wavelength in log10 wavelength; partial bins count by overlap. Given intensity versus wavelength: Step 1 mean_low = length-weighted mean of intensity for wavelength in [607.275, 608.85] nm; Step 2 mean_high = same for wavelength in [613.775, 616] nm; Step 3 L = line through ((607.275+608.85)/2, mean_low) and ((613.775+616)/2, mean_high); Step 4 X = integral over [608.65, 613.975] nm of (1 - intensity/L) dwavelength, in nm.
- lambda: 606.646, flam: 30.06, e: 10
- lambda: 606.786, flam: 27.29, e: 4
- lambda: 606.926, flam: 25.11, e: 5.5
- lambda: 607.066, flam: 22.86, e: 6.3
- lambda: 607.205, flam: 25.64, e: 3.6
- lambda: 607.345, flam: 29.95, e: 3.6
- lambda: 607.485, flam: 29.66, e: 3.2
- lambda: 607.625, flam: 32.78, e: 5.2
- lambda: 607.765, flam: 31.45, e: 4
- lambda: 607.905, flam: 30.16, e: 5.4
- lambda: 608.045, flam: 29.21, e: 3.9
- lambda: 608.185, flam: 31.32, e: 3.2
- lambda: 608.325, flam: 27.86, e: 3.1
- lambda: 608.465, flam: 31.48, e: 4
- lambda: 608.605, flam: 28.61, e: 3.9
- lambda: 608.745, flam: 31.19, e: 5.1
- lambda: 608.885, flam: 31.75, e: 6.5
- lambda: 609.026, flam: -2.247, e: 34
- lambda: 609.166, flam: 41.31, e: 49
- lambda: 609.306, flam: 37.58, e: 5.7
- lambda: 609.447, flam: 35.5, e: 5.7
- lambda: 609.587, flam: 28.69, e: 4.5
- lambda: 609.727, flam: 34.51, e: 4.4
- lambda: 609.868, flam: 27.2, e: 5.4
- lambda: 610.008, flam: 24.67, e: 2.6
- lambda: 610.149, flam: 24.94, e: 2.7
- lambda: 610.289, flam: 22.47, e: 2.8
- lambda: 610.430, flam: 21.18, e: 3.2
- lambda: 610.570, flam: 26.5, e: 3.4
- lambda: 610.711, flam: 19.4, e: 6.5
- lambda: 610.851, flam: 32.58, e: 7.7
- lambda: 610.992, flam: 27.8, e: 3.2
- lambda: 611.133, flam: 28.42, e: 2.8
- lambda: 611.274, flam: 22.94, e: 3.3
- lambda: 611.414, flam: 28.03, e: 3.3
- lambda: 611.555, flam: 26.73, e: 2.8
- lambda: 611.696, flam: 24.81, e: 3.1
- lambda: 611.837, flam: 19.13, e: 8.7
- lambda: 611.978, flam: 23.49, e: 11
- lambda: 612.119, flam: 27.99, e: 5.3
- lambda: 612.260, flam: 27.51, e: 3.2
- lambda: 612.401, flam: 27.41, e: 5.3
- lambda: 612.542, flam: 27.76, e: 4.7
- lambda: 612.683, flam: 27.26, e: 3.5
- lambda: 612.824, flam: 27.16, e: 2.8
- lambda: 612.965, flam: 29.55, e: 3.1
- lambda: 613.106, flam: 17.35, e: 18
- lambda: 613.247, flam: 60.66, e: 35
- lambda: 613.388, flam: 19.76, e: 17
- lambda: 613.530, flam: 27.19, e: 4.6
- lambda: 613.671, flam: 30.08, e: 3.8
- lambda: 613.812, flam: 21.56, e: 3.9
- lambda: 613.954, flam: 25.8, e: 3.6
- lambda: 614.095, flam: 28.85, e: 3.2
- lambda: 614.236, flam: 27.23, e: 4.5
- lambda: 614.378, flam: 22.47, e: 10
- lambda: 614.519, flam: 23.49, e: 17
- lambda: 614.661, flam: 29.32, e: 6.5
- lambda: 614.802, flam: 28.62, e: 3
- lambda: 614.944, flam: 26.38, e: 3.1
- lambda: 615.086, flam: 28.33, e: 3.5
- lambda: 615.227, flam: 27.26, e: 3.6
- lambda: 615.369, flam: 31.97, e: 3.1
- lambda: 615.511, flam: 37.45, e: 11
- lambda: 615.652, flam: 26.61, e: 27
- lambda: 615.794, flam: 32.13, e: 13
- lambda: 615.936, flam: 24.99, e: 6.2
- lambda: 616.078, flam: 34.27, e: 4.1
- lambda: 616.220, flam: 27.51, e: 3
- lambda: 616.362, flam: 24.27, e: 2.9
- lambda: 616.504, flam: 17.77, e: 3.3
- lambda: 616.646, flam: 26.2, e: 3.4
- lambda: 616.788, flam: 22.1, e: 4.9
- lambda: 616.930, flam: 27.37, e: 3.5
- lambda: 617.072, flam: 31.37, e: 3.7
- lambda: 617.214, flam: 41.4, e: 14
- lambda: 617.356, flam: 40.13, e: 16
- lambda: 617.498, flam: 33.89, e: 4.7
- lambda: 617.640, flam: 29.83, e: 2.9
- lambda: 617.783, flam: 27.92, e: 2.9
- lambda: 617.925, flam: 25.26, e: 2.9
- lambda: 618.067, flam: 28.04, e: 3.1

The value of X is 0.336 nm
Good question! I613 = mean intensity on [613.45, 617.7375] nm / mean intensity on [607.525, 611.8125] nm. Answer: 1.02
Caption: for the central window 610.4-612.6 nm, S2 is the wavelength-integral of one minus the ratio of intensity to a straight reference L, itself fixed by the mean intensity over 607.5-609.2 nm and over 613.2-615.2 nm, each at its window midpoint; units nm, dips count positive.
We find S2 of 0.19 nm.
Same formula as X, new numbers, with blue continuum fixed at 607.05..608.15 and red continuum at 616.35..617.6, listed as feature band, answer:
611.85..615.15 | 0.232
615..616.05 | -0.012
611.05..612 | 0.148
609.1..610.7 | 0.018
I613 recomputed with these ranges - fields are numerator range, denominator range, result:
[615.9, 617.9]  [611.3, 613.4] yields 1.05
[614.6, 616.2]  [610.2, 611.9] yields 1.19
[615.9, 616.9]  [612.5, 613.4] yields 0.83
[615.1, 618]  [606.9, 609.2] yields 1.05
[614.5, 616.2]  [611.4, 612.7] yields 1.13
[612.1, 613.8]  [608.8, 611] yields 1.07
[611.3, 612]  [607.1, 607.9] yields 0.82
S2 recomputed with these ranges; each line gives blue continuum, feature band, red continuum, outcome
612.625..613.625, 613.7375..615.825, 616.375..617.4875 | 0.14 nm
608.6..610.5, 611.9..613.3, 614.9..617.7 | -0.03 nm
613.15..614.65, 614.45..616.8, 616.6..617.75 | 0.18 nm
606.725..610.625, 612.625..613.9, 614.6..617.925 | 0.00 nm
